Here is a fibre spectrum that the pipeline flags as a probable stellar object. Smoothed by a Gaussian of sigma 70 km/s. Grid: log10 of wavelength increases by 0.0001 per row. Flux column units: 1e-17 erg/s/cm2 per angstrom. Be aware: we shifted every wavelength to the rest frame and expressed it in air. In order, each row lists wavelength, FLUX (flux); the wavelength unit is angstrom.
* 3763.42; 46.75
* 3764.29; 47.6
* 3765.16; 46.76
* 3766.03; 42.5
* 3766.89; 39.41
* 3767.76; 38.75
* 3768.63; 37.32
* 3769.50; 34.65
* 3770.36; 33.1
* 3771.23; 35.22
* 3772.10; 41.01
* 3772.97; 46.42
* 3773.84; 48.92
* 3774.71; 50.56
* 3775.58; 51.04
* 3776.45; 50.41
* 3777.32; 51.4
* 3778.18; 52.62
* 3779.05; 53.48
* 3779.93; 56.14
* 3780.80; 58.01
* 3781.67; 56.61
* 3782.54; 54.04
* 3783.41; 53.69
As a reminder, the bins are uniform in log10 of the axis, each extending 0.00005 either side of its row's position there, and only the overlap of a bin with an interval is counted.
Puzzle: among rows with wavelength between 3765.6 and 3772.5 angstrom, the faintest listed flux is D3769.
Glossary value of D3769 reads 33.1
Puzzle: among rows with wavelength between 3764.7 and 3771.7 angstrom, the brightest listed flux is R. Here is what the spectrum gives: 46.76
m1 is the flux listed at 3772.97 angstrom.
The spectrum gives 46.42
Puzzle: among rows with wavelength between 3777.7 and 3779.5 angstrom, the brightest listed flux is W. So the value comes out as 53.48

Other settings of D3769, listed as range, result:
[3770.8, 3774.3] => 35.22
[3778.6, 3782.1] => 53.48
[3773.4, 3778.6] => 48.92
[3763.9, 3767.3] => 39.41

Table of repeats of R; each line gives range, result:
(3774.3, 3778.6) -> 52.62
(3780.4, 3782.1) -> 58.01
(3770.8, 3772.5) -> 41.01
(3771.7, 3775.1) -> 50.56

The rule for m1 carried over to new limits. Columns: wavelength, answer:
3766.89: 39.41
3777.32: 51.4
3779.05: 53.48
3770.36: 33.1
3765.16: 46.76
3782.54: 54.04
